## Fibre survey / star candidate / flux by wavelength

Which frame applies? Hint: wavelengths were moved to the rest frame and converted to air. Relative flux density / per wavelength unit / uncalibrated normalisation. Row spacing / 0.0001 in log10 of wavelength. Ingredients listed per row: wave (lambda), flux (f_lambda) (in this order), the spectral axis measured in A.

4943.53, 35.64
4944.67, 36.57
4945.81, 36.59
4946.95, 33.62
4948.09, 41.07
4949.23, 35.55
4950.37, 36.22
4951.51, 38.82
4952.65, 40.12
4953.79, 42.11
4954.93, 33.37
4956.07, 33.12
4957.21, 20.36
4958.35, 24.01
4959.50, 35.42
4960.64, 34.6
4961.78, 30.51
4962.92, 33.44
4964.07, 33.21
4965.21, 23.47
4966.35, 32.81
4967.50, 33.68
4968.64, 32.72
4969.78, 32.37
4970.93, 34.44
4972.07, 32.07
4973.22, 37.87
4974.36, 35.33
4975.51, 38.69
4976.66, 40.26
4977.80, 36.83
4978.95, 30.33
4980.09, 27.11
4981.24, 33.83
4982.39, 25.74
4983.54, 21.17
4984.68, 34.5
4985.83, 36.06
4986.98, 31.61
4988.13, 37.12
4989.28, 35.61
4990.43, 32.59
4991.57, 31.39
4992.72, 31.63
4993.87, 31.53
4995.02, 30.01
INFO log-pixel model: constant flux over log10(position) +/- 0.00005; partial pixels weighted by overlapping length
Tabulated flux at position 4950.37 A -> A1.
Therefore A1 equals 36.22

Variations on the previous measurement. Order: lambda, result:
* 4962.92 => 33.44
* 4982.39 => 25.74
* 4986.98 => 31.61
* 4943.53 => 35.64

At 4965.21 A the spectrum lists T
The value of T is 23.47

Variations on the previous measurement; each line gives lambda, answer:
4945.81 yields 36.59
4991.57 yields 31.39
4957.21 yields 20.36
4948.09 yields 41.07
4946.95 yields 33.62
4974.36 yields 35.33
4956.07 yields 33.12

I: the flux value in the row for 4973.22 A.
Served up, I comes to 37.87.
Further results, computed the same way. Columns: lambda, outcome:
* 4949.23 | 35.55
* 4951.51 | 38.82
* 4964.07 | 33.21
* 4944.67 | 36.57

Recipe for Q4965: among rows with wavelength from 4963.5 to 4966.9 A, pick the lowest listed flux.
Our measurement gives 23.47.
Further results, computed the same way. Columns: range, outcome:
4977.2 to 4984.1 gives 21.17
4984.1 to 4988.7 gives 31.61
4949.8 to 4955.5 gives 33.37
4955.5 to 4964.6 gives 20.36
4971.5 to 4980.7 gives 27.11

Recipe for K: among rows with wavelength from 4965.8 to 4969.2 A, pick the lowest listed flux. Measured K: 32.72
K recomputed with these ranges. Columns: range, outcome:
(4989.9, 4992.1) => 31.39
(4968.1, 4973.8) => 32.07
